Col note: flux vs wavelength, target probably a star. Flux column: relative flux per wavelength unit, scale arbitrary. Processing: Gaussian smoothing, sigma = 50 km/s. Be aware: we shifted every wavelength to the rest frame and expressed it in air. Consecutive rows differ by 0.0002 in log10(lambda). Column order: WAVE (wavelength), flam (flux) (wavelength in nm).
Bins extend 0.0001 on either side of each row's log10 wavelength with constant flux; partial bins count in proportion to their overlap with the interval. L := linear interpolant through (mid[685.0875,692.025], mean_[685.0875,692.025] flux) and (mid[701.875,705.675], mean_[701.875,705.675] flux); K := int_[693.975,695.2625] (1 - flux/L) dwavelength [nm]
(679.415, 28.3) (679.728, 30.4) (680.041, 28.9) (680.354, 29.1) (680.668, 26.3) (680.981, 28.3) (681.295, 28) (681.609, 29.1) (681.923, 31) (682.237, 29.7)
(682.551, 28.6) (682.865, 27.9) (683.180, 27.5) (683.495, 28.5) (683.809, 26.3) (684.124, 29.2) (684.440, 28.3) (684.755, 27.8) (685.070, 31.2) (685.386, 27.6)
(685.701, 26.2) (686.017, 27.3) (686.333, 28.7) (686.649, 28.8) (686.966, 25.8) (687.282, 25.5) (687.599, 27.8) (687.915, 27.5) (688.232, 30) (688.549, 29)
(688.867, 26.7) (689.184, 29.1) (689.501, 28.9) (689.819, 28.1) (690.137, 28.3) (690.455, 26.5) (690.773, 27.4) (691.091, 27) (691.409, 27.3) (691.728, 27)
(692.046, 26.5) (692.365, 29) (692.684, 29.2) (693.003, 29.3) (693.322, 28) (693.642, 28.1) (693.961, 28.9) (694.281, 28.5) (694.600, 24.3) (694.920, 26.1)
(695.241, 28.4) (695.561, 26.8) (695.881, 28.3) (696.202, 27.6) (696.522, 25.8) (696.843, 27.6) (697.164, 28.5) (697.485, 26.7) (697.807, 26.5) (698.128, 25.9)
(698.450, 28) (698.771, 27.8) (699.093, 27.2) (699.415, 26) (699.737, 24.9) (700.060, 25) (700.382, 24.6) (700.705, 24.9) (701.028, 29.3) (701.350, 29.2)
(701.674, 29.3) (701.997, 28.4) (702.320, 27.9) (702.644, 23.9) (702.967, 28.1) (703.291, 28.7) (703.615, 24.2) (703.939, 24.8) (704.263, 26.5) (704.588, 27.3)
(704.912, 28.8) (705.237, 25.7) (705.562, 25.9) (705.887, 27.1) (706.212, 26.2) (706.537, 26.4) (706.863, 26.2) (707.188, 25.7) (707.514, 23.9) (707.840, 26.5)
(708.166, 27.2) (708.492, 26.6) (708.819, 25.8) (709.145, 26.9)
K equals 0.02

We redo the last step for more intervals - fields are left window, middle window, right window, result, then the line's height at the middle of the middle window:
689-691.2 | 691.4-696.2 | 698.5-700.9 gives -0.103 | 27.1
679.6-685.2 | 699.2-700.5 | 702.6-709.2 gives 0.082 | 26.9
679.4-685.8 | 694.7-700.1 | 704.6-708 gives 0.045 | 27.1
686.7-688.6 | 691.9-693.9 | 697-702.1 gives -0.078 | 27.3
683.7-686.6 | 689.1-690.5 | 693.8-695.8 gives -0.029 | 27.7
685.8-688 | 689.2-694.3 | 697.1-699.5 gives -0.154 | 27.2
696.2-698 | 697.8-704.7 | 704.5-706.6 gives 0.044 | 26.9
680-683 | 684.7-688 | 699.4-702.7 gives 0.067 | 28.2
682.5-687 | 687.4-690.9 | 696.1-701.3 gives -0.062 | 27.6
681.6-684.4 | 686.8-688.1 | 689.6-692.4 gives 0.056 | 27.9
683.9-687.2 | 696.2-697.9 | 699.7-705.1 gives 0.007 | 27.2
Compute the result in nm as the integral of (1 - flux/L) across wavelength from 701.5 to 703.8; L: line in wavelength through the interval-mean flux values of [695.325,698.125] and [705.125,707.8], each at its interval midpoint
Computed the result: -0.068 nm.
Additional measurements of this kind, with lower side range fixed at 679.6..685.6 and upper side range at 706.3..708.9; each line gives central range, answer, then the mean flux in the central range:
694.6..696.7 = 0.024 nm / 26.9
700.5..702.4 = -0.102 nm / 28.1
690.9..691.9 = 0.021 nm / 27.1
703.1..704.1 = 0.019 nm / 26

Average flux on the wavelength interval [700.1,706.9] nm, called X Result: 26.8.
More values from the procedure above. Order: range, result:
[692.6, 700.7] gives 27.1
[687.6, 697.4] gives 27.8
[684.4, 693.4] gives 27.9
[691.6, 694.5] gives 28.2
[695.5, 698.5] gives 27.1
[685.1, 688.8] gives 27.7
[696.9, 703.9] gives 26.9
